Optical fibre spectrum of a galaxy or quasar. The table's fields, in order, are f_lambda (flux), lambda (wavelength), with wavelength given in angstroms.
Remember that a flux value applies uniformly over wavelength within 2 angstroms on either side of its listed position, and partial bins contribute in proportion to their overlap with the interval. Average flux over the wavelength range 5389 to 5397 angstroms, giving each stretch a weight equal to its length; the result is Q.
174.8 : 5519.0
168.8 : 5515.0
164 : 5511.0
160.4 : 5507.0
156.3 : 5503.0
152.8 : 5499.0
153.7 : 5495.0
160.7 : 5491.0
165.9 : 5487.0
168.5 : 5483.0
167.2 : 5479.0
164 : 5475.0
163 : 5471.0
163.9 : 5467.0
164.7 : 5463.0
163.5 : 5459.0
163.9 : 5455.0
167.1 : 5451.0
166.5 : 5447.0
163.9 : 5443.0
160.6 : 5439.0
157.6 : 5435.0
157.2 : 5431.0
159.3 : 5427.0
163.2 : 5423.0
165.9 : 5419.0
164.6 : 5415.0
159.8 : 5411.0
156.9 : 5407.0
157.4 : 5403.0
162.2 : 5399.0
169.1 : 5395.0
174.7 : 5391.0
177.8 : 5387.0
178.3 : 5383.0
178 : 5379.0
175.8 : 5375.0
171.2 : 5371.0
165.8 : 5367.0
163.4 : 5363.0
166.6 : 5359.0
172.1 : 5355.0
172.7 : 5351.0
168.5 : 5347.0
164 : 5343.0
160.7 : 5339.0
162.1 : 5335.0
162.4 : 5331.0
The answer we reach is 172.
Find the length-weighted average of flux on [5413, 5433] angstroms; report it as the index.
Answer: 162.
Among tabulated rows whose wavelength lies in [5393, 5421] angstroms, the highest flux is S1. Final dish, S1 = 169.1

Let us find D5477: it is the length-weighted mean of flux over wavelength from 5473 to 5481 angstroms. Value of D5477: 166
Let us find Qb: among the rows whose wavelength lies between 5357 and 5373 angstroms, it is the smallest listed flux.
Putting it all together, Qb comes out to 163.4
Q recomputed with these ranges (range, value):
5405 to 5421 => 162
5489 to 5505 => 156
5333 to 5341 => 161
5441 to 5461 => 165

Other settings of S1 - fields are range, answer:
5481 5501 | 168.5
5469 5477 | 164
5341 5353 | 172.7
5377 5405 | 178.3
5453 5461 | 163.9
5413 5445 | 165.9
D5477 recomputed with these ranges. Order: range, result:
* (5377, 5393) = 177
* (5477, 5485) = 168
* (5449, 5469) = 165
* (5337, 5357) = 168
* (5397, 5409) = 159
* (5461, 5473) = 164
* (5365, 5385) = 174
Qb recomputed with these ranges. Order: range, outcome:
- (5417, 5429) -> 159.3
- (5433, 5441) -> 157.6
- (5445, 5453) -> 166.5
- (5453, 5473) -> 163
